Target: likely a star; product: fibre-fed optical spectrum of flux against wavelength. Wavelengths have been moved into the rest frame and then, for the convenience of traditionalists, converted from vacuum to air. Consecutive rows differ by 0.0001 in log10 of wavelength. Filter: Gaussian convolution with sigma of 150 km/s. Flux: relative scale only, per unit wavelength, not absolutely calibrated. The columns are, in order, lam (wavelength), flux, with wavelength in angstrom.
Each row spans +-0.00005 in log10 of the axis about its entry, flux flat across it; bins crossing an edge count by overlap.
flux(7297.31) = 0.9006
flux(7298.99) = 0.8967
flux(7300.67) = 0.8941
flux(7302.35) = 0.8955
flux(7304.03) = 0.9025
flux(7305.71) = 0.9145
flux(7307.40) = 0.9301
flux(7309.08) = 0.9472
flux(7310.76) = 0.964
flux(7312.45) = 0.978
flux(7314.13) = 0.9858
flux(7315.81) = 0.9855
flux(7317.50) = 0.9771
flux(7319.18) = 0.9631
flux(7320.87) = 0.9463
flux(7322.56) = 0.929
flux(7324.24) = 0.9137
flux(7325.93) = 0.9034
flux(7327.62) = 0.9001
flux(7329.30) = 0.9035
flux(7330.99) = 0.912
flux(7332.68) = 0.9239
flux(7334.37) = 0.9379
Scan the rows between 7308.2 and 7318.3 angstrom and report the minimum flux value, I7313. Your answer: 0.9472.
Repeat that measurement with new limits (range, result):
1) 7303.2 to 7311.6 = 0.9025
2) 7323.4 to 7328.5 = 0.9001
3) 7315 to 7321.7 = 0.9463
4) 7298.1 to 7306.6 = 0.8941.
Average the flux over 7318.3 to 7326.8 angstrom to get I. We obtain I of 0.931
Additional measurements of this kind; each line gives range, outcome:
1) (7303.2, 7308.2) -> 0.915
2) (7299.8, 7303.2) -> 0.896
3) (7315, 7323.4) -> 0.959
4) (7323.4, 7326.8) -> 0.908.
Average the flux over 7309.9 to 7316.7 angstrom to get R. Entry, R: 0.978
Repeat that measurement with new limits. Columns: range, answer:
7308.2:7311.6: 0.957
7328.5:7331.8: 0.907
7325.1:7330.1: 0.903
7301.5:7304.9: 0.9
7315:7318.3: 0.98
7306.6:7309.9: 0.939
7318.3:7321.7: 0.955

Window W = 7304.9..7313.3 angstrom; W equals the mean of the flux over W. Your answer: 0.946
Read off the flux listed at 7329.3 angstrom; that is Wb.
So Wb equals 0.9035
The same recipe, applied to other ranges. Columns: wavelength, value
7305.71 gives 0.9145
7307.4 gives 0.9301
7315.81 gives 0.9855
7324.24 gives 0.9137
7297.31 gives 0.9006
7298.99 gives 0.8967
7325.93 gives 0.9034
